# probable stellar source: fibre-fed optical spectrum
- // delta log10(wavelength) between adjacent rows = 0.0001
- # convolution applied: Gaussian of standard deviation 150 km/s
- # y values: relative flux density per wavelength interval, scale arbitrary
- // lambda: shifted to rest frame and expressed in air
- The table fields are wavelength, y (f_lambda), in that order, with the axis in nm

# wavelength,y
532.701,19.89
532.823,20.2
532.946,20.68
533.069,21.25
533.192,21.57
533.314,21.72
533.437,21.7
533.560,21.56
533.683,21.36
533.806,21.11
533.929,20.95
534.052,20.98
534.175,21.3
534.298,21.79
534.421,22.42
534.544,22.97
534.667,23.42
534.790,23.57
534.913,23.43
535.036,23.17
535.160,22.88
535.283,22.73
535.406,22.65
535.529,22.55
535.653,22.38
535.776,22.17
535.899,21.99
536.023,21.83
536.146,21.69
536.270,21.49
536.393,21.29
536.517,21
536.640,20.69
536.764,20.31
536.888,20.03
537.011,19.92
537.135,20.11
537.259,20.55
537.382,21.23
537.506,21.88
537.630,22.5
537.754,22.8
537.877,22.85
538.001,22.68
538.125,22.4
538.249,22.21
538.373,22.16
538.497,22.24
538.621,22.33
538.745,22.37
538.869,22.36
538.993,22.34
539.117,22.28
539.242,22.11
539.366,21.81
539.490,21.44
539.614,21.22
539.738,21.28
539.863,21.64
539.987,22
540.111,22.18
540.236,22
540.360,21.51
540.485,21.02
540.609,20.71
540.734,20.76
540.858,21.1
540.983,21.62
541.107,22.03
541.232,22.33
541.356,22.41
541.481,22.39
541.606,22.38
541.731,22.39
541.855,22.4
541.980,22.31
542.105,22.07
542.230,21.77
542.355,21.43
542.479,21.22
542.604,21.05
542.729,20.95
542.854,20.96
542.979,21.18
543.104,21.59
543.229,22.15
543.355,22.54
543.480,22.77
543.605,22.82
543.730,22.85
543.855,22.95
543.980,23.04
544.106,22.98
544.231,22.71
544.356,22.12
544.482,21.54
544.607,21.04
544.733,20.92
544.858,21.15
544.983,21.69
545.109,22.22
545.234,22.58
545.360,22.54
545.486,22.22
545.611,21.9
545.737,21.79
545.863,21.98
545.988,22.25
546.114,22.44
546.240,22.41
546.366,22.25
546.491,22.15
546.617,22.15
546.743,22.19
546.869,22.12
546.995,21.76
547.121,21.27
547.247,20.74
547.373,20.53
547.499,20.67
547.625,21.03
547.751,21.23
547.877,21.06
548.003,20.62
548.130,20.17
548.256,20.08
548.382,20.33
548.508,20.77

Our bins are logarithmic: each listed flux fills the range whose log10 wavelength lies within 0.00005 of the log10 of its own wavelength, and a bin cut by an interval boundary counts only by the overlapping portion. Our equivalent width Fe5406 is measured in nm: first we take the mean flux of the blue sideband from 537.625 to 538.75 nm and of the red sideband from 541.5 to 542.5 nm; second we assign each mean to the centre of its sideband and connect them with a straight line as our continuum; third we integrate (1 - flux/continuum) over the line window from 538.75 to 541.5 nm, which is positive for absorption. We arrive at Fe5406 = 0.062 nm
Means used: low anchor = 22.5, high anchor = 22.1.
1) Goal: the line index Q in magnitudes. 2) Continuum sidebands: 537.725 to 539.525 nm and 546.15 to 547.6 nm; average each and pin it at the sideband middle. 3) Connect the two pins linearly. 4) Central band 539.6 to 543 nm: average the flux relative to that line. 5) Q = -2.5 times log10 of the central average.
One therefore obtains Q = 0.02 mag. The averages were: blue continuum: 22.3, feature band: 21.7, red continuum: 21.7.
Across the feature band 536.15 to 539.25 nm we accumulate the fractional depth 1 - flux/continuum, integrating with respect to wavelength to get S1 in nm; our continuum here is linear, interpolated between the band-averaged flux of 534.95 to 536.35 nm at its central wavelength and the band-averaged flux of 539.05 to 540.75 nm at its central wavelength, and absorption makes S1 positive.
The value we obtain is 0.04 nm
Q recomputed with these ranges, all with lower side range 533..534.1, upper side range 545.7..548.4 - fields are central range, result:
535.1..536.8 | -0.02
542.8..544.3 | -0.05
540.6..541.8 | -0.02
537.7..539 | -0.05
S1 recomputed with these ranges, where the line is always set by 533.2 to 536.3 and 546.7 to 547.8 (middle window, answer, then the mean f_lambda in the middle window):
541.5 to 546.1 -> -0.11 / 22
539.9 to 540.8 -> 0.01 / 21.5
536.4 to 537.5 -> 0.07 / 20.6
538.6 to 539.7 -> -0.01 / 22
